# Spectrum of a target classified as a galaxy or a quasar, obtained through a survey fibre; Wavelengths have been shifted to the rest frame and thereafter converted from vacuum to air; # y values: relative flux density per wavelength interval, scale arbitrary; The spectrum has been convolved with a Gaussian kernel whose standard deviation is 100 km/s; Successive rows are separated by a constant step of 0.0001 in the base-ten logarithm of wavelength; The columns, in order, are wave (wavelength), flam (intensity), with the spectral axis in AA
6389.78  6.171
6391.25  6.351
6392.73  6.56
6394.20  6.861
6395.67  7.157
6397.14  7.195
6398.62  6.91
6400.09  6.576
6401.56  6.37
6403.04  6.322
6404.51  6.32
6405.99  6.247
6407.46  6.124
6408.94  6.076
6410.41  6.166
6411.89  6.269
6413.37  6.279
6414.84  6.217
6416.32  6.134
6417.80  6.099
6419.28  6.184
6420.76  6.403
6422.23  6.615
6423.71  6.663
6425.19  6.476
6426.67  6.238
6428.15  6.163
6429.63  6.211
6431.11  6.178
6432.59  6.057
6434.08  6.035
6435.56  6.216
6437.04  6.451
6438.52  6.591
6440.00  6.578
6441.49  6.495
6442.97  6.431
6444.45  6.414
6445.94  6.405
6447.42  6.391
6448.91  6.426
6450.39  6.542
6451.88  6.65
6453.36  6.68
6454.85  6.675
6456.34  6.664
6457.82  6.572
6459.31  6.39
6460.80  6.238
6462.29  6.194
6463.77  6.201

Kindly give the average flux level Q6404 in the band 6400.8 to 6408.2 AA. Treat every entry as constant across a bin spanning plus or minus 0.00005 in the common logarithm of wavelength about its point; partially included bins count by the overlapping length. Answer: 6.28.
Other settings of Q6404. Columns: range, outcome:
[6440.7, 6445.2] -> 6.44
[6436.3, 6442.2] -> 6.53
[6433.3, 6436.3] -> 6.11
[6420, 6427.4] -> 6.48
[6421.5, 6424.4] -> 6.64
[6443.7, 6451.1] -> 6.44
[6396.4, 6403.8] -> 6.68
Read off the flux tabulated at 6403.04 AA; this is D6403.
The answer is 6.322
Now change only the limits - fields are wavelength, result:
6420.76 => 6.403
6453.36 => 6.68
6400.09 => 6.576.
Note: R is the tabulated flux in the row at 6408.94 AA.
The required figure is 6.076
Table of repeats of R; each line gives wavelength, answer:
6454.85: 6.675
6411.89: 6.269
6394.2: 6.861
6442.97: 6.431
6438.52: 6.591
